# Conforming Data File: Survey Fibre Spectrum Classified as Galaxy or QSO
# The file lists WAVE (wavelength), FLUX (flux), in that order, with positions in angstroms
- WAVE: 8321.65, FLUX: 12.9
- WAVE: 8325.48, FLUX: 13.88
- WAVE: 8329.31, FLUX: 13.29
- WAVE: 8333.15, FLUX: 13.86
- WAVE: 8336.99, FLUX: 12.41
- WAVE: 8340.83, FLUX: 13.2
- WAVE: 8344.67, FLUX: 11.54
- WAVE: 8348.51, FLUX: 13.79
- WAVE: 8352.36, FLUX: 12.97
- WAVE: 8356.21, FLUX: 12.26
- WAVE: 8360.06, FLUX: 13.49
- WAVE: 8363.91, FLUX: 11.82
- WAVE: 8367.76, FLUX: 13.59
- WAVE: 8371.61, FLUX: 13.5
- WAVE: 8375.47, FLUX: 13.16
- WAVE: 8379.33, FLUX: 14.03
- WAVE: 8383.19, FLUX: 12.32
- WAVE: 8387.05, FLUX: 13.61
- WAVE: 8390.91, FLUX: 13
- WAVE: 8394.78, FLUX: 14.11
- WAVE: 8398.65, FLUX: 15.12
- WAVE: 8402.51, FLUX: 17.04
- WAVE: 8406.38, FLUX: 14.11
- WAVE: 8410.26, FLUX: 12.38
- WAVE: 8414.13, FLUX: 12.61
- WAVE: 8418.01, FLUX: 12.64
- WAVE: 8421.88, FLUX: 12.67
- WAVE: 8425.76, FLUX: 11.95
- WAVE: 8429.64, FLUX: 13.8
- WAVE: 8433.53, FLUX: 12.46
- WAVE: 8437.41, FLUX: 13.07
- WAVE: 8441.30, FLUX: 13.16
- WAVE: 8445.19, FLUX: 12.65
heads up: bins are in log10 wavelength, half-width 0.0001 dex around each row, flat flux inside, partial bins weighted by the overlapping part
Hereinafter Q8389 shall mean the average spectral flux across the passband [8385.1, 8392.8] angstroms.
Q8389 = 13.3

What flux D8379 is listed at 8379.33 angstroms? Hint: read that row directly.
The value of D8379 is 14.03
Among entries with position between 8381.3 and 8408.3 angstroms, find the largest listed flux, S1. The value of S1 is 17.04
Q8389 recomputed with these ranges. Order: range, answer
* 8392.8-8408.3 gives 15.1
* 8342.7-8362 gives 12.8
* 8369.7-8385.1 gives 13.2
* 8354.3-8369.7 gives 12.8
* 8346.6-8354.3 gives 13.4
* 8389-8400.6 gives 14.1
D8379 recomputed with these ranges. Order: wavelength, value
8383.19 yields 12.32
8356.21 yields 12.26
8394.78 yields 14.11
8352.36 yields 12.97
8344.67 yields 11.54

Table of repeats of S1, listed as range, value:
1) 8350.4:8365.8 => 13.49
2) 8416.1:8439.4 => 13.8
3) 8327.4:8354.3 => 13.86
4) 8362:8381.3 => 14.03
